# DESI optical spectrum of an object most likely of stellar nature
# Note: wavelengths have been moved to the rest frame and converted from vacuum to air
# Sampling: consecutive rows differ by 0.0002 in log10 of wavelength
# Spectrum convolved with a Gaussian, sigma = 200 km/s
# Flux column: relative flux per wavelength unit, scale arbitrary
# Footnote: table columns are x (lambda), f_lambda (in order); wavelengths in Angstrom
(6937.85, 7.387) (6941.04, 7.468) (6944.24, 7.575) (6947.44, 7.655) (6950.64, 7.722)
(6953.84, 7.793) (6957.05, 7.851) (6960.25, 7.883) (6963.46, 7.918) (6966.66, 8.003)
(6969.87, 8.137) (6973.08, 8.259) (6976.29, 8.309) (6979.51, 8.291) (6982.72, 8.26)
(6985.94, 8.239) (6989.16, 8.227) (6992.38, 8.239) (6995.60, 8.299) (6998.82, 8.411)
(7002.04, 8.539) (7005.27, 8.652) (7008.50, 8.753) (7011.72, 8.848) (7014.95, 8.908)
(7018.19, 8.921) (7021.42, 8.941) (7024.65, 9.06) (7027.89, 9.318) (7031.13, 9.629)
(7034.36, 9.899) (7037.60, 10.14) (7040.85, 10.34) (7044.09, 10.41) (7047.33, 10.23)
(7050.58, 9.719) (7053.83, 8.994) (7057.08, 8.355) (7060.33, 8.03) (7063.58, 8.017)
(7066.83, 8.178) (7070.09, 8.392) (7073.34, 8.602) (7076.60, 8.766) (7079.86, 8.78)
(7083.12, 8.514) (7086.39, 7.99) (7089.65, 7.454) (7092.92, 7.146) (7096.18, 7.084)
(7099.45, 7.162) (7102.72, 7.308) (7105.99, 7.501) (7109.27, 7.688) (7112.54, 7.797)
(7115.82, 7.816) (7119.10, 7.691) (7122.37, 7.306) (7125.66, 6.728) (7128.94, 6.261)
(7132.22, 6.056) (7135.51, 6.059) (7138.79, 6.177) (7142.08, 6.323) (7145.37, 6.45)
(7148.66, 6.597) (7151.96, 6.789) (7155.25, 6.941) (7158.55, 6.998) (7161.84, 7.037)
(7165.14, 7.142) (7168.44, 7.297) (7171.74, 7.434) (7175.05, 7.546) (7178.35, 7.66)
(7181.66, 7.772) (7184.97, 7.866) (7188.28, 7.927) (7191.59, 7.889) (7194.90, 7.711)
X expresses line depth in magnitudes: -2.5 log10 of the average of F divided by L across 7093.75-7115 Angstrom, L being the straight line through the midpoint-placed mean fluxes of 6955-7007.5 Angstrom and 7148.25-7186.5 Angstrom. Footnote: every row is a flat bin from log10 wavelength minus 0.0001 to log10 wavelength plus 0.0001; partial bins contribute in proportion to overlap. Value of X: 0.02 mag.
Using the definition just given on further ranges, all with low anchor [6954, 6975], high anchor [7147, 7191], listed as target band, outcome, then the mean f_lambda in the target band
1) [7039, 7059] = -0.24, 9.65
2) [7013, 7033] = -0.17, 9.13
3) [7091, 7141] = 0.07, 7.05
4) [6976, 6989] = -0.04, 8.26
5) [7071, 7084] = -0.14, 8.66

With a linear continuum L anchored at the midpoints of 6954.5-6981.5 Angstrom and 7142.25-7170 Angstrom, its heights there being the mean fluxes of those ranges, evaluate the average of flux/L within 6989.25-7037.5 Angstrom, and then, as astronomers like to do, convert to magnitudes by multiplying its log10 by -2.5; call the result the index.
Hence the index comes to -0.15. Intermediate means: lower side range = 8.07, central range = 8.91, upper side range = 6.87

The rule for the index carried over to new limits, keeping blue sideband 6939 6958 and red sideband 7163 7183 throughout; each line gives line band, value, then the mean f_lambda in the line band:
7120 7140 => 0.158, 6.49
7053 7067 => -0.100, 8.29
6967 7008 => -0.095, 8.32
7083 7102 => 0.009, 7.47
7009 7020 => -0.169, 8.88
